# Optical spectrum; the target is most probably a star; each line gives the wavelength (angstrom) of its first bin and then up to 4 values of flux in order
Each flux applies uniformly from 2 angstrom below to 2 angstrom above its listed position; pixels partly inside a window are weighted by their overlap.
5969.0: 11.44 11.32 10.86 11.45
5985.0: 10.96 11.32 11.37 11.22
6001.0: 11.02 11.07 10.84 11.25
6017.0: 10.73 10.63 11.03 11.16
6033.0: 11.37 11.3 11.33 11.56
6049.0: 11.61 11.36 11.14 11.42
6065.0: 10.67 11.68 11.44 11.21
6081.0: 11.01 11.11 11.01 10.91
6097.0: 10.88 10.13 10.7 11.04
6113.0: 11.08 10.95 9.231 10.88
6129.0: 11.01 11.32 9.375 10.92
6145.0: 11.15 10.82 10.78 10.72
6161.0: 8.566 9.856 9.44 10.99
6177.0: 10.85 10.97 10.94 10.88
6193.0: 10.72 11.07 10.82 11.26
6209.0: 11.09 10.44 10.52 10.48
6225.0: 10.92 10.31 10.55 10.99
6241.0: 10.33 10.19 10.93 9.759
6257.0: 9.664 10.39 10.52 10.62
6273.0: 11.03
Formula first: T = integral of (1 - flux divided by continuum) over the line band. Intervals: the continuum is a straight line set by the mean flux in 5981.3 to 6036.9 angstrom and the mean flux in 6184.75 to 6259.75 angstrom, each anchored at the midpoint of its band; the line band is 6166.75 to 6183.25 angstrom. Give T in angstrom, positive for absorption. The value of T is 0.3 angstrom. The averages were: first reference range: 11.1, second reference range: 10.6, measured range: 10.6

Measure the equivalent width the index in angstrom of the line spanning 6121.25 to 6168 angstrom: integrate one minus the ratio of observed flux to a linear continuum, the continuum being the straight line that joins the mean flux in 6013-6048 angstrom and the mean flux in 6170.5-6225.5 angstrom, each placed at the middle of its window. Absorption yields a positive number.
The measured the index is 2.22 angstrom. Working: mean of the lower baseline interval 11.2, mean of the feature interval 10.4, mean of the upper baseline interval 10.8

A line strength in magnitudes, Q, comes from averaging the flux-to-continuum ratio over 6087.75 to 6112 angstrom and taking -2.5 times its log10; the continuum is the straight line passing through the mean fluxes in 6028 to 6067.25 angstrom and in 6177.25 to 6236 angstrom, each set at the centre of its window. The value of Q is 0.03 mag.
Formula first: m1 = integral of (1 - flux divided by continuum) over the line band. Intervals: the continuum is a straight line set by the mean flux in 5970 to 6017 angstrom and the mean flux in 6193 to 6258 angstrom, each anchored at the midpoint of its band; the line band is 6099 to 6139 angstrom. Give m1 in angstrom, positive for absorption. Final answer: 1.0 angstrom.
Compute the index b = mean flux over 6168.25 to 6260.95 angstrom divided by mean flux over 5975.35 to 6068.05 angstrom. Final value 1.0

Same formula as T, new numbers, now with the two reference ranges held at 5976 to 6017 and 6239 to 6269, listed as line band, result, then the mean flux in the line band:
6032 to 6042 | -0.3 angstrom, 11.3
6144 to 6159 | -0.3 angstrom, 10.8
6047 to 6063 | -0.7 angstrom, 11.4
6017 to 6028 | 0.2 angstrom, 10.8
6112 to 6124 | 0.4 angstrom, 10.4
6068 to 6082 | -0.6 angstrom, 11.3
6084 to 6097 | -0.2 angstrom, 11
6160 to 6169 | 1.1 angstrom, 9.33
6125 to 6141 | 0.0 angstrom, 10.7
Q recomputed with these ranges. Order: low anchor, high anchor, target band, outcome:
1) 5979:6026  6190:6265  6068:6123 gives 0.000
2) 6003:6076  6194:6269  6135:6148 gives 0.036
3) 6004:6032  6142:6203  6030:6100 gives -0.036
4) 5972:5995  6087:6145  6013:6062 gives -0.022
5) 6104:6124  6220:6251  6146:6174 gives 0.045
